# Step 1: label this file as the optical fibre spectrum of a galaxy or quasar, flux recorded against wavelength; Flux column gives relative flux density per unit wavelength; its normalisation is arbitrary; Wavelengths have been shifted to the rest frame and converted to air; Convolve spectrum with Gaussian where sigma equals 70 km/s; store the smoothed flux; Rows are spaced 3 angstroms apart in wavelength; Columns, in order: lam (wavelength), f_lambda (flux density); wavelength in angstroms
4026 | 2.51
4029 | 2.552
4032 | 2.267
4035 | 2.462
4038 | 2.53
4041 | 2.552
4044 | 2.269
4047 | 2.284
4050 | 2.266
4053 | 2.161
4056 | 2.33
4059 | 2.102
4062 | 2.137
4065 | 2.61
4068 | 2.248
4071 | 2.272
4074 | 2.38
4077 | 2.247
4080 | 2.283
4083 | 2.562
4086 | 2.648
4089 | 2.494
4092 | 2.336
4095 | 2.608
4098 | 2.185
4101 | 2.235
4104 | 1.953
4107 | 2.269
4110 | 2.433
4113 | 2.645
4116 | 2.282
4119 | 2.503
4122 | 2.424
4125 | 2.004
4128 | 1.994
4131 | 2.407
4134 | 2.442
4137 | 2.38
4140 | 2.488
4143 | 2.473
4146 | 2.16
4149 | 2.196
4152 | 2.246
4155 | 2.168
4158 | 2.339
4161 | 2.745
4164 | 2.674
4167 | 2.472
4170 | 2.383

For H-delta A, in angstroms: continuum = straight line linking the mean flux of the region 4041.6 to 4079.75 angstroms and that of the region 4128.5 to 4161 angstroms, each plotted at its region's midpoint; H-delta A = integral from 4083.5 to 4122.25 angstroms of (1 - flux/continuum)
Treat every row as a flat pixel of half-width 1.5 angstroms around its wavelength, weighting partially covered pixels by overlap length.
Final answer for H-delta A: -1.3 angstroms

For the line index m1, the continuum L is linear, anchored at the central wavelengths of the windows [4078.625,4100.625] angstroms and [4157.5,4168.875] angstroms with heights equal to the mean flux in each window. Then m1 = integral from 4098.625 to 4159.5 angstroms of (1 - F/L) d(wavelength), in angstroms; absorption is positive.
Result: 5.0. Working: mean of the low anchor 2.44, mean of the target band 2.3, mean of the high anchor 2.57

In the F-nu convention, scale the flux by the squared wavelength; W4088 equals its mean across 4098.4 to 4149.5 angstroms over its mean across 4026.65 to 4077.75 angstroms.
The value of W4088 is 1.02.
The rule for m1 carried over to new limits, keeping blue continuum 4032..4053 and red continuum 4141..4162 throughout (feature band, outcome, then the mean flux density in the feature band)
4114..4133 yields 0.4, 2.28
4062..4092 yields -0.6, 2.4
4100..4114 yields 0.3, 2.3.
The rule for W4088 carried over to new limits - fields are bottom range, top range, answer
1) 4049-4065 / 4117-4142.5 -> 1.08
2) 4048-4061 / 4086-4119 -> 1.09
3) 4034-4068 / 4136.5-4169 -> 1.08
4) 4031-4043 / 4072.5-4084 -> 0.98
